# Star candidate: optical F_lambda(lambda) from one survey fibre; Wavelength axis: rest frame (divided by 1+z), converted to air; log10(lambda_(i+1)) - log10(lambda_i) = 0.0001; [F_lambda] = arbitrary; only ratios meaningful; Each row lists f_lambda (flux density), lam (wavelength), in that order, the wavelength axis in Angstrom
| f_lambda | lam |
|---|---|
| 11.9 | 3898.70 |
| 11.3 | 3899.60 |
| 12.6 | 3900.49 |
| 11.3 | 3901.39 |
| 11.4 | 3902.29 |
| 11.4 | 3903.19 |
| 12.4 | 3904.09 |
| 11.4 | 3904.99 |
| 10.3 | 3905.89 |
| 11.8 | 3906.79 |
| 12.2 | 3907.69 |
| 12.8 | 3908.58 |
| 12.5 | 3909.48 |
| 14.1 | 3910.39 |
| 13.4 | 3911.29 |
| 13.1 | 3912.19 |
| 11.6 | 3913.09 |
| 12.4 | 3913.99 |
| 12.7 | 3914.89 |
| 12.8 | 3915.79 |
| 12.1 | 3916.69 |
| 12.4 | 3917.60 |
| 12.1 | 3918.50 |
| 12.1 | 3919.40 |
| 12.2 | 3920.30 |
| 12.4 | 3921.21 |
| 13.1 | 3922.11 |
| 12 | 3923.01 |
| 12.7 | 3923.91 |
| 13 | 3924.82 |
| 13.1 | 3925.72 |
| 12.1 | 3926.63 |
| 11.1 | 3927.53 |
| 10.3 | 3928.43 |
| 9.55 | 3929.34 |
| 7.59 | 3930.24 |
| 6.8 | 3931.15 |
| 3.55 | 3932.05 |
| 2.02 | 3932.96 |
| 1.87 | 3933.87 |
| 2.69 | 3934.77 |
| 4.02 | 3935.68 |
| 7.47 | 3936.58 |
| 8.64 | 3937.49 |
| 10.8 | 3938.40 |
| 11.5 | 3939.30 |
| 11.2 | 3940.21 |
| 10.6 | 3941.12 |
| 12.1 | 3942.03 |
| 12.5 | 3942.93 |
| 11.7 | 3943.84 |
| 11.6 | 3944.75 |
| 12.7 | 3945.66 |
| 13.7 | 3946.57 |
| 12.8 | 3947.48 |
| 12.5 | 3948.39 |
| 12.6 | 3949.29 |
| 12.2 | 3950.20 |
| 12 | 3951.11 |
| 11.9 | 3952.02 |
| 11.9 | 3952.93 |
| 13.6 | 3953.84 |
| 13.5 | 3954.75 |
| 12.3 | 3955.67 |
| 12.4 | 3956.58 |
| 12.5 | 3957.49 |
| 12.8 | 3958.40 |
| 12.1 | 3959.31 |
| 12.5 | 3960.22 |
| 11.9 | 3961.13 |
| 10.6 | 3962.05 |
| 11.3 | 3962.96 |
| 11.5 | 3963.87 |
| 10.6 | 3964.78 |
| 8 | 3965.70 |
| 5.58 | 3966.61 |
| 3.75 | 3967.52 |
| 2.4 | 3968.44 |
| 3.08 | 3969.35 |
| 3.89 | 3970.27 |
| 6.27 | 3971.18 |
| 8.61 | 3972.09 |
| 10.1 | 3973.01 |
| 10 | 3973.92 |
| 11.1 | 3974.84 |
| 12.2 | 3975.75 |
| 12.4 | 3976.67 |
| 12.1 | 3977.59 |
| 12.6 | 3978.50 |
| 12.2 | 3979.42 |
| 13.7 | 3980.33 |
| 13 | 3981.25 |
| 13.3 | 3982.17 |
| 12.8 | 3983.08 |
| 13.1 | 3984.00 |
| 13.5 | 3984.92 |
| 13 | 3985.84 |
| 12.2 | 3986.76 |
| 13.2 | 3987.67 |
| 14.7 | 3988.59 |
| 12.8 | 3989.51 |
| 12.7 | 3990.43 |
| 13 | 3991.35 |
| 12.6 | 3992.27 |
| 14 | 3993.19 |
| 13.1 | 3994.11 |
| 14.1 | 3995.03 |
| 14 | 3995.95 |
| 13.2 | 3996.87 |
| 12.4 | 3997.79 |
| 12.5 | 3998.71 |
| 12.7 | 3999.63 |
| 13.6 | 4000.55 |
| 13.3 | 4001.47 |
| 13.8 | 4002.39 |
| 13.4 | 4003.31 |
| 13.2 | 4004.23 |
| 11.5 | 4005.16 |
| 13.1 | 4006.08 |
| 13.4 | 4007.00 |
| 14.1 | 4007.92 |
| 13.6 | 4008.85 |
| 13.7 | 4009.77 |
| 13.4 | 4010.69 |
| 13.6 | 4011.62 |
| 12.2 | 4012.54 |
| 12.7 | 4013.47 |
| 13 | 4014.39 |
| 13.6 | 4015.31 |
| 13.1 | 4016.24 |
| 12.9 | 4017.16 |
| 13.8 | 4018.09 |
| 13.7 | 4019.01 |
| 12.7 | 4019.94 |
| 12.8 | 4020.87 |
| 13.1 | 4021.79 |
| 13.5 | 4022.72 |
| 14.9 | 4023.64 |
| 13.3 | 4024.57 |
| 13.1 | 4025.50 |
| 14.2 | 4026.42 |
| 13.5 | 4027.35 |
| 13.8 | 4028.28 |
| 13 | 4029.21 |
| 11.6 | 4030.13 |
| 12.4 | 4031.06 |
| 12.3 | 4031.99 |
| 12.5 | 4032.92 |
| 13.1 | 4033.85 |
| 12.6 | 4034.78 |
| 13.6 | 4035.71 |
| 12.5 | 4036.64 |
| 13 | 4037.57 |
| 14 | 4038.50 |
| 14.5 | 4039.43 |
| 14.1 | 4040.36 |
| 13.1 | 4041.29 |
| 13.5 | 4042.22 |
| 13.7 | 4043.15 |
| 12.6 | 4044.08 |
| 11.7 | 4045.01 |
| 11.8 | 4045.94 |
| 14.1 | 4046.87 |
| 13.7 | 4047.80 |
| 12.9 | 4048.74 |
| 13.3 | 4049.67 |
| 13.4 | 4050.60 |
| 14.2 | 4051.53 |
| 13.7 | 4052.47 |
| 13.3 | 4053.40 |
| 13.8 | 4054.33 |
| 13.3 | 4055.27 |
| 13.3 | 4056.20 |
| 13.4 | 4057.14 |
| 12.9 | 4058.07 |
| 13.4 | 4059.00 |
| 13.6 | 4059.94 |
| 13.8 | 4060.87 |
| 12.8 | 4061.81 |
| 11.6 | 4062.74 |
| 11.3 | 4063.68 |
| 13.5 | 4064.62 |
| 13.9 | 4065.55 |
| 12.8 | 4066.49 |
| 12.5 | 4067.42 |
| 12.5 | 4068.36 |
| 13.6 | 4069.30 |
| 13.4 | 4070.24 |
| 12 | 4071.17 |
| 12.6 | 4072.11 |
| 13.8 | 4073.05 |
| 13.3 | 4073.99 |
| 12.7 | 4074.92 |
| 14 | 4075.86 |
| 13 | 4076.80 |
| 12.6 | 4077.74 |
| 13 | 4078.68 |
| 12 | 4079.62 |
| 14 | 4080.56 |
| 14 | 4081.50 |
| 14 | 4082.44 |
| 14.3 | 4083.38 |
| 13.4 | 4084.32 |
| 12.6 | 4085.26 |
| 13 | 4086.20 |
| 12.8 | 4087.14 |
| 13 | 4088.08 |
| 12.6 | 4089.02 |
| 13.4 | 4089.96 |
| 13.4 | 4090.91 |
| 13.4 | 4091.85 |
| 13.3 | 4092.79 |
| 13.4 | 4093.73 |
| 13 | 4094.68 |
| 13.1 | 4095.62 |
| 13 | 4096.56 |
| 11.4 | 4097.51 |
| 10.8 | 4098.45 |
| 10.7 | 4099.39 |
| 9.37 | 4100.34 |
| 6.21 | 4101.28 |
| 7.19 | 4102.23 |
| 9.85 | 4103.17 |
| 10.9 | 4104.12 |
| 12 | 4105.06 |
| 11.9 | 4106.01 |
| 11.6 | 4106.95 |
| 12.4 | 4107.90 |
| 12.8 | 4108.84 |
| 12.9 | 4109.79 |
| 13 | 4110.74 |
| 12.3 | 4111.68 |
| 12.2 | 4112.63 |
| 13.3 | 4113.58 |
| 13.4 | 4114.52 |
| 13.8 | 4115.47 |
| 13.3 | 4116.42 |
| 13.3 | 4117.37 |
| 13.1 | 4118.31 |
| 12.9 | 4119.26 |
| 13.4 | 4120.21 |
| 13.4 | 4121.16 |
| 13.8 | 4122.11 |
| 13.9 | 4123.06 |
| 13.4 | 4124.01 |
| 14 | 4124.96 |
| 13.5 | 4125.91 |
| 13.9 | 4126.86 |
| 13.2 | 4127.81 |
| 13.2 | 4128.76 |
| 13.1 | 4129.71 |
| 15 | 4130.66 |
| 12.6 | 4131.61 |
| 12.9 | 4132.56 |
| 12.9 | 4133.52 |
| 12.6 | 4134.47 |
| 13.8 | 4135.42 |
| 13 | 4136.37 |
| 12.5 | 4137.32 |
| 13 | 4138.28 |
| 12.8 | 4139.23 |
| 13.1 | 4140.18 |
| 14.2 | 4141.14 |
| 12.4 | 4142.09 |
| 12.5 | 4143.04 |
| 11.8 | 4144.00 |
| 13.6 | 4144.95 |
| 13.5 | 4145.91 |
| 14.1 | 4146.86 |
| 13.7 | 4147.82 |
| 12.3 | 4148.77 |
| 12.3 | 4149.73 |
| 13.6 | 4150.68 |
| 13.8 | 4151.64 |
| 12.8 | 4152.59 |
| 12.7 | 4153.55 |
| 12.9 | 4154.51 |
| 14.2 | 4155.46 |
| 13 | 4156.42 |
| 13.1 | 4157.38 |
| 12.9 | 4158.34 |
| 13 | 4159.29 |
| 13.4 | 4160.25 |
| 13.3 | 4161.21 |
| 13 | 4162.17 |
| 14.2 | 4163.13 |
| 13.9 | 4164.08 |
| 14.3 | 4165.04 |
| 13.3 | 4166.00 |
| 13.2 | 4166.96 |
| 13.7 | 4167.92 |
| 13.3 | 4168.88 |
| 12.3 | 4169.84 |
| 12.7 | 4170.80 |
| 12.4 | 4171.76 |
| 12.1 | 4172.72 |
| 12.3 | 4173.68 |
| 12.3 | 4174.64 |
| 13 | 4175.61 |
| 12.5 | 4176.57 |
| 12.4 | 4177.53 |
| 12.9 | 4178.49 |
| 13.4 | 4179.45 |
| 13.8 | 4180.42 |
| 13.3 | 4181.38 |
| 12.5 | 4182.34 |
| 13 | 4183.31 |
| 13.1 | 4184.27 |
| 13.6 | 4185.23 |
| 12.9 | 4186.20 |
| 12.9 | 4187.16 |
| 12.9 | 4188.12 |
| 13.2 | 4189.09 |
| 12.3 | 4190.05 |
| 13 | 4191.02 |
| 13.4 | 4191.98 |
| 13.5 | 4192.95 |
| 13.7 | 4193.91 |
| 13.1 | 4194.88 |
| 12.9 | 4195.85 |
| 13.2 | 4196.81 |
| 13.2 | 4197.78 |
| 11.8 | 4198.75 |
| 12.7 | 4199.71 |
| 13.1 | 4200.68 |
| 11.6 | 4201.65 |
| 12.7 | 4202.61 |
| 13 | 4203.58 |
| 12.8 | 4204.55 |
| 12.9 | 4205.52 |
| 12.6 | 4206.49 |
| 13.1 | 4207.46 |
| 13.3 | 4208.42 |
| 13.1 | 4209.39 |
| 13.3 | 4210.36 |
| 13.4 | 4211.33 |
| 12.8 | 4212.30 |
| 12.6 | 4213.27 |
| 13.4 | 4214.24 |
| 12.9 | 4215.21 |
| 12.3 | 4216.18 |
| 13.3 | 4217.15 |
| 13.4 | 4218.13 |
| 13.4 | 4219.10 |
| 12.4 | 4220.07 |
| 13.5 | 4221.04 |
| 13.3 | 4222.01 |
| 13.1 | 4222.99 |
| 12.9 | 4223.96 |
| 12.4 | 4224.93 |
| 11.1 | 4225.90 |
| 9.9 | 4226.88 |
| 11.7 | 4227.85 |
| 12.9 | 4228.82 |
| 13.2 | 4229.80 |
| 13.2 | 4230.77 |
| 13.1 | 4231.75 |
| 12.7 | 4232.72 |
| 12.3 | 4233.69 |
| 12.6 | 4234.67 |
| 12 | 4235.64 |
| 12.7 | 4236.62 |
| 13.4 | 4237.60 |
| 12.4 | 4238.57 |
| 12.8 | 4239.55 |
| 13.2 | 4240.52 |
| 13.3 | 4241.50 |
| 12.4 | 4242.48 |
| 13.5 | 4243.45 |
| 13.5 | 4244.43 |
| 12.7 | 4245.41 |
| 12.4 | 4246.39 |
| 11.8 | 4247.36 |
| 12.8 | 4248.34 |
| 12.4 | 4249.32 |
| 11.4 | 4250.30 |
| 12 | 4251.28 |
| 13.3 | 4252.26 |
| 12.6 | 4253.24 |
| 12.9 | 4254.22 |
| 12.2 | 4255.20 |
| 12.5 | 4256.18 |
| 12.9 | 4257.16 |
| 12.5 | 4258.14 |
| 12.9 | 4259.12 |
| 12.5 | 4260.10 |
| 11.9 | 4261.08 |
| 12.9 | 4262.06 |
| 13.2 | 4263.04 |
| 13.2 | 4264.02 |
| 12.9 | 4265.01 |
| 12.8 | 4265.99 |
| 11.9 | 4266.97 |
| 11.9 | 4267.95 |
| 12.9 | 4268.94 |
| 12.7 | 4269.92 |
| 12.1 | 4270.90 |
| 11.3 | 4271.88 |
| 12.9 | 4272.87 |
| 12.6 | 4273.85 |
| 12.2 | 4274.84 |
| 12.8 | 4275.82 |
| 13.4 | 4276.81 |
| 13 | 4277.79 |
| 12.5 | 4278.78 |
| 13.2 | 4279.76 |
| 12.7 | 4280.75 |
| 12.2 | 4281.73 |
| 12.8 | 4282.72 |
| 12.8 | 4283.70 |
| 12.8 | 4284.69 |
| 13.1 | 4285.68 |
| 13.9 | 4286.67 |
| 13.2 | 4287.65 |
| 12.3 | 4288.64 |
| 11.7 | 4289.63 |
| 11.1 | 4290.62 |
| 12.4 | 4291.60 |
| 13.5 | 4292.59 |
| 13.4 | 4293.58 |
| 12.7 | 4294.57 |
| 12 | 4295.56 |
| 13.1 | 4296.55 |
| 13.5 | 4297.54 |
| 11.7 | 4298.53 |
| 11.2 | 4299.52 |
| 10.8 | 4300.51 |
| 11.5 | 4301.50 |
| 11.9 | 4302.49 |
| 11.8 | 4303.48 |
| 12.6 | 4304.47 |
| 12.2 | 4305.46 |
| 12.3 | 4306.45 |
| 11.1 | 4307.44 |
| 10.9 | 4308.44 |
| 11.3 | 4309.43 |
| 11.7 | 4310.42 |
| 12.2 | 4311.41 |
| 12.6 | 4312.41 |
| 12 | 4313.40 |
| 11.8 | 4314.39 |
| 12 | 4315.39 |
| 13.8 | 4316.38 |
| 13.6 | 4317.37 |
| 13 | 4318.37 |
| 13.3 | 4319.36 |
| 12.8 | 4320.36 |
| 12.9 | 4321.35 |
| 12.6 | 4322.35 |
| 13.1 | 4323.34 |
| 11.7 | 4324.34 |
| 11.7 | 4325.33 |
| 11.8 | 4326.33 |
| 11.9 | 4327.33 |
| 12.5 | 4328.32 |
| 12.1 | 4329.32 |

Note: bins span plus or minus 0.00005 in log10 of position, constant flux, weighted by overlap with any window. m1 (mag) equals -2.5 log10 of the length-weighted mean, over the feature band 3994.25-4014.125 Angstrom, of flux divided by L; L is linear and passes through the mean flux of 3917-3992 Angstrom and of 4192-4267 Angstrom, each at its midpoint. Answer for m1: -0.19 mag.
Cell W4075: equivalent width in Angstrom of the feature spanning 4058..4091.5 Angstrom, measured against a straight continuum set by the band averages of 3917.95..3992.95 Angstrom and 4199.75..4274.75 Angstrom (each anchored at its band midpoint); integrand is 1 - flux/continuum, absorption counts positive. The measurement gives -4.4 Angstrom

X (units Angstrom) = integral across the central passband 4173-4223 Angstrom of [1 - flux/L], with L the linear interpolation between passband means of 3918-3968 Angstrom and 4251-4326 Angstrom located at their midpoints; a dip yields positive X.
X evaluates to -4.2 Angstrom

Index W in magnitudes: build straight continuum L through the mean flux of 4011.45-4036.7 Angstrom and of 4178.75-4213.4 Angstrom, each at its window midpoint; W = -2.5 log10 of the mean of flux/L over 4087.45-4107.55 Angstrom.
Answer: 0.13 mag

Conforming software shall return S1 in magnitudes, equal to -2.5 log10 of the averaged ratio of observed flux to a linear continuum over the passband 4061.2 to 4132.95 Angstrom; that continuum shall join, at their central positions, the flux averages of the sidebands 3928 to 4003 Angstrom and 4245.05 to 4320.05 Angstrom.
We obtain -0.11 mag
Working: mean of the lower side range 10.9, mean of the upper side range 12.5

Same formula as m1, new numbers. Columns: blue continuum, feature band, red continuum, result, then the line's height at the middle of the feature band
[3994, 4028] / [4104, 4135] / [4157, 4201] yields 0.006 mag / 13.1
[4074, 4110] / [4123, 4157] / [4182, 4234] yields -0.058 mag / 12.5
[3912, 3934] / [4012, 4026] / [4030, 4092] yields -0.072 mag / 12.4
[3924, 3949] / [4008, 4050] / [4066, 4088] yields -0.112 mag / 11.9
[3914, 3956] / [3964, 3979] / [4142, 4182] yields 0.310 mag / 11.1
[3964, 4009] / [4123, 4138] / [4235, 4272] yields -0.102 mag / 12.1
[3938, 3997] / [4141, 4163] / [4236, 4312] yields -0.090 mag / 12.1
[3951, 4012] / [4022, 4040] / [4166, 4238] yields -0.103 mag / 12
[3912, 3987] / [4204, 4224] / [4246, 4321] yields -0.082 mag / 12.1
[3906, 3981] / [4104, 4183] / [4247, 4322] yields -0.119 mag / 11.7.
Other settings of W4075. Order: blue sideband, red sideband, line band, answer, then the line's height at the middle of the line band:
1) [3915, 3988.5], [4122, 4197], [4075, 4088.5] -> -1.13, 12.2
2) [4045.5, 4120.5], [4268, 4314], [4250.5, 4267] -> -0.32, 12.4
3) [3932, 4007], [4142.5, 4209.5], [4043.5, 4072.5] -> -2.71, 11.9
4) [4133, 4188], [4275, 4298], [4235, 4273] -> 0.74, 12.9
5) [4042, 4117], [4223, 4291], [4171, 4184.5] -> -0.15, 12.6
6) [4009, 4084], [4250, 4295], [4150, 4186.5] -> -0.61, 12.9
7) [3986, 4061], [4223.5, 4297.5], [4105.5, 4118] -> 0.21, 13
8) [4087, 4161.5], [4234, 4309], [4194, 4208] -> -0.19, 12.6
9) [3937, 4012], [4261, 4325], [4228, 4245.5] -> -0.74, 12.3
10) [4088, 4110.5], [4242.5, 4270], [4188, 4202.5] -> -0.76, 12.3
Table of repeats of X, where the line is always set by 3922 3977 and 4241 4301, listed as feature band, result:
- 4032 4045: -3.03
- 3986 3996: -2.85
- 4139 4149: -1.35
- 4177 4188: -1.11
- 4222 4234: -0.17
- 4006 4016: -2.70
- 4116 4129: -2.36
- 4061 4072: -1.82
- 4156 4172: -2.09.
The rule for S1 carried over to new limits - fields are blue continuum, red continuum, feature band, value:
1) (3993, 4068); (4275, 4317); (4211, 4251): -0.01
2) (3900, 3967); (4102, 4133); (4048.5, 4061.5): -0.10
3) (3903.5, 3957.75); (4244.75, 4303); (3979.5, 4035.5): -0.15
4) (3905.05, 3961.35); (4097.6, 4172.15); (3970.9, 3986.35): -0.03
